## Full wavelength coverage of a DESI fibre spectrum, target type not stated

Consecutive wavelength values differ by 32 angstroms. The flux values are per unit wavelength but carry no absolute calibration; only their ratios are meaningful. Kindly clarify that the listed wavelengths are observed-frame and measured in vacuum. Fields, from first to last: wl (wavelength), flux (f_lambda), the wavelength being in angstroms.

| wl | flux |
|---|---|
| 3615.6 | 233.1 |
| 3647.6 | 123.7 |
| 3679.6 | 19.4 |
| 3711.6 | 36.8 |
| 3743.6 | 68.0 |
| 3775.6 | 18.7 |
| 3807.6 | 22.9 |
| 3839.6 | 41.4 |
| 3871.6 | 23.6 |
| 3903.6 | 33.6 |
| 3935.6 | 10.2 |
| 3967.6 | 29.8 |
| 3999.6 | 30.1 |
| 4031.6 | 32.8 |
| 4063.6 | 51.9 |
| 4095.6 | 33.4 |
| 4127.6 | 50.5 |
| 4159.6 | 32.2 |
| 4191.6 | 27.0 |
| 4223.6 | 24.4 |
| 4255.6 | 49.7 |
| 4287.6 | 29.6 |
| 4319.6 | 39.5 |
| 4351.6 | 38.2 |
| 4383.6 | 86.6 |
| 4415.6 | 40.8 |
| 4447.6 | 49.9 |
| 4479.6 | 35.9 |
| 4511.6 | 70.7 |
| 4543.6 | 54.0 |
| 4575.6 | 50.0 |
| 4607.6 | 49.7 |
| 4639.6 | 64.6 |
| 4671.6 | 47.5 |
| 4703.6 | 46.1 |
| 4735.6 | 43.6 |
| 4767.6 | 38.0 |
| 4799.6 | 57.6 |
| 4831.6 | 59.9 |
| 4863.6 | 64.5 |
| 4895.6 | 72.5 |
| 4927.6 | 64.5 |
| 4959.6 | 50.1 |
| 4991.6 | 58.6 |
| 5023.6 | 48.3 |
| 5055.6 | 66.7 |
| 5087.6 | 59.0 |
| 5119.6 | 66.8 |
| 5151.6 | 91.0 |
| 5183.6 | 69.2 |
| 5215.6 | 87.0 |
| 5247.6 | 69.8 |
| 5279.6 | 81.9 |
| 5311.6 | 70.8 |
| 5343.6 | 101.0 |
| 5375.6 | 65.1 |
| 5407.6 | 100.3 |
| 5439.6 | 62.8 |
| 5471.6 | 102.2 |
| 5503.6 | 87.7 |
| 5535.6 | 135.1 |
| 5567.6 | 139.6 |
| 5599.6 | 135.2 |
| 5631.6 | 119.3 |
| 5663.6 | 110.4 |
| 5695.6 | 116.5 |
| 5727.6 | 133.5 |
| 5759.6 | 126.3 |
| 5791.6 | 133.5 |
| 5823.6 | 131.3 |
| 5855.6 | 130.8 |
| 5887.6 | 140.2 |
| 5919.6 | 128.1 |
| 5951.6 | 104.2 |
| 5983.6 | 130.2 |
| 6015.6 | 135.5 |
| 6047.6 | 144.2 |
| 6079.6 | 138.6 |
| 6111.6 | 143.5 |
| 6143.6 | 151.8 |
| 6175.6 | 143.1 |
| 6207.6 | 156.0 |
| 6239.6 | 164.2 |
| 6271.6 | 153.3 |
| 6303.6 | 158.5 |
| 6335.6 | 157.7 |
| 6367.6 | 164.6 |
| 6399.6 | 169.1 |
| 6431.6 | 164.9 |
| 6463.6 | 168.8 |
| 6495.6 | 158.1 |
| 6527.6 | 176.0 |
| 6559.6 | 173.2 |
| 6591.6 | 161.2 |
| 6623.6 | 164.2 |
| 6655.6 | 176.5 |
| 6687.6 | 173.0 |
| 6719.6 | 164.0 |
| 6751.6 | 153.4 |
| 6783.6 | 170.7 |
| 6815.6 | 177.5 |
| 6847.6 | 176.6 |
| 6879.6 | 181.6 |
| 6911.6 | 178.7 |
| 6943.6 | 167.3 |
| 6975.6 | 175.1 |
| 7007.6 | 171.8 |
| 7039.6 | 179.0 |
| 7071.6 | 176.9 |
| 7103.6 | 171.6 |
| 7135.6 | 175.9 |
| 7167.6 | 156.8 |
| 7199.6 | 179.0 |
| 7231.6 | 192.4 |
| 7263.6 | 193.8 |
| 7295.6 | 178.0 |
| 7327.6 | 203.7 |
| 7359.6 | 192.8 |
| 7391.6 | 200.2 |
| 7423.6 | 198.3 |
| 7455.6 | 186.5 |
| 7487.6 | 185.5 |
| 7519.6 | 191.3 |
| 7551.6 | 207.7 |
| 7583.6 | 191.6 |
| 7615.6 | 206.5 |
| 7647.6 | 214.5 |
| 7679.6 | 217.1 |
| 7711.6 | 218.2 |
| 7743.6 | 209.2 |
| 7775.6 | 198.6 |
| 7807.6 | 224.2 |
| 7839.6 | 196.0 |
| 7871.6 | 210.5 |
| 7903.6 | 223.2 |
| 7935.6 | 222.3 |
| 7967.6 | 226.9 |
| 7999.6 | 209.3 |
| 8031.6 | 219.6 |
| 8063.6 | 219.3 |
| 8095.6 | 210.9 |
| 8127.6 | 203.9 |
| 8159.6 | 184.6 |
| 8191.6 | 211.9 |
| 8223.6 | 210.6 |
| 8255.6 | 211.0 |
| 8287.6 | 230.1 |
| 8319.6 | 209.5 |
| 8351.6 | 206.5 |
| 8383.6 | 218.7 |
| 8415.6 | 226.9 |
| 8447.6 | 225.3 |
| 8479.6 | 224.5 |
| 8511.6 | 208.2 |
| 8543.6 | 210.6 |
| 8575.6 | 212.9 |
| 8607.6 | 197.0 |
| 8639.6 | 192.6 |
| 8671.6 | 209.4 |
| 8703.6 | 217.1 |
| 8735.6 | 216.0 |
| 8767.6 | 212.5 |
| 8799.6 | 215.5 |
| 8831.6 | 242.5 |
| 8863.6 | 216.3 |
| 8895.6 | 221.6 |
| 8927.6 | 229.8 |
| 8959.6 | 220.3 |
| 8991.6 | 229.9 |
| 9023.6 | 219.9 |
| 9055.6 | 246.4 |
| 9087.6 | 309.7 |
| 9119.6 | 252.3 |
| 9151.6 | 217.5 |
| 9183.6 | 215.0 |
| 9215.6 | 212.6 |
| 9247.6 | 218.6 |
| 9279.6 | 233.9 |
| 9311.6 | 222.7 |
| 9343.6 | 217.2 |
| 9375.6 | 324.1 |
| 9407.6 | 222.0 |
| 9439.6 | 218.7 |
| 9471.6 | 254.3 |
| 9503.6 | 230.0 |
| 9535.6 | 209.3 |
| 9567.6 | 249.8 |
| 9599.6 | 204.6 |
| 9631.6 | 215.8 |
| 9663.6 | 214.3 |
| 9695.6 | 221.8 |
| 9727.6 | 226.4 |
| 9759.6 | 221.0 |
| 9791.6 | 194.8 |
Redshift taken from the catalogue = 0.382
